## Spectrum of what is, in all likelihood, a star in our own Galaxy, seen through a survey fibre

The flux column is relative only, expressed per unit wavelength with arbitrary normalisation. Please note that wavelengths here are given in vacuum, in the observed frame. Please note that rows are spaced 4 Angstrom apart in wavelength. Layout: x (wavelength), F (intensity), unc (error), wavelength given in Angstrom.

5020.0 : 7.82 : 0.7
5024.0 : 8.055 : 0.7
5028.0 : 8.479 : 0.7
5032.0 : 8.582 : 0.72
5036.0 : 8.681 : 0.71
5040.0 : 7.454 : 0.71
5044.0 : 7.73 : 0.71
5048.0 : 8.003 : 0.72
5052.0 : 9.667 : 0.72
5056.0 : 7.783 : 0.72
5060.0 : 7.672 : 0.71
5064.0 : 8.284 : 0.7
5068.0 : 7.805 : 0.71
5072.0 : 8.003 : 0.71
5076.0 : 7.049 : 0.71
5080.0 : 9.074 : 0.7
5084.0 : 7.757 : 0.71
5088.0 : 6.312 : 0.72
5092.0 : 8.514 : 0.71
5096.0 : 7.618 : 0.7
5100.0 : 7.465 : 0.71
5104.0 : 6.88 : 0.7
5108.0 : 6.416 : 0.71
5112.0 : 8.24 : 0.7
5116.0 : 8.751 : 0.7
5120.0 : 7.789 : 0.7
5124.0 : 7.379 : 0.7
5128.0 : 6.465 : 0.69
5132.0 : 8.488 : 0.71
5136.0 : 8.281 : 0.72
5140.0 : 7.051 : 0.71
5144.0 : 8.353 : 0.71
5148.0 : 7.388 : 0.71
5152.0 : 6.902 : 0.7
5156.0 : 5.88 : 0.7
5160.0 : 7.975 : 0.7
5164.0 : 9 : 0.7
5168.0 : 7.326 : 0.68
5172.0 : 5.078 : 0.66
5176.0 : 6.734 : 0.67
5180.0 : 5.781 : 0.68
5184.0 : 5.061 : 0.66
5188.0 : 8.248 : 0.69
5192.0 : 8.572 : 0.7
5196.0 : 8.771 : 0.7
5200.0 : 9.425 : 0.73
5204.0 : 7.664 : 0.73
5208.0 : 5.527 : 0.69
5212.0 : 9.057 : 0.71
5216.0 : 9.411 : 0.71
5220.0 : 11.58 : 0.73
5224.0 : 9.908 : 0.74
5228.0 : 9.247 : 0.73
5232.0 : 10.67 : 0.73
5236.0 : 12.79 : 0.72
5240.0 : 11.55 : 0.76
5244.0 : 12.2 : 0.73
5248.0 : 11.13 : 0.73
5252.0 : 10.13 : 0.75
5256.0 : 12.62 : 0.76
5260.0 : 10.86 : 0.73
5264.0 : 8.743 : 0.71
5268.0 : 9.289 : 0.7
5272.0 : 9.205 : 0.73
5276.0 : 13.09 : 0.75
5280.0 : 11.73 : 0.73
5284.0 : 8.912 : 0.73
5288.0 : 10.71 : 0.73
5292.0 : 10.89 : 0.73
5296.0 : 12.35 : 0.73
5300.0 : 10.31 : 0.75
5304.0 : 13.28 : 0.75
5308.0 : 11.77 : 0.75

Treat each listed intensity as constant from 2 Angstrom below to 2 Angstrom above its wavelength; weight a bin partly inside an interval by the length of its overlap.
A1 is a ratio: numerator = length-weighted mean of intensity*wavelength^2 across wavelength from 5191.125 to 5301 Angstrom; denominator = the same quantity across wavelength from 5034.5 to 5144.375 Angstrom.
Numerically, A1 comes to 1.4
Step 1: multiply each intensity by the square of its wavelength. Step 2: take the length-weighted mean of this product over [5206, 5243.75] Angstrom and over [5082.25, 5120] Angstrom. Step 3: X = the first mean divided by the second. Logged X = 1.40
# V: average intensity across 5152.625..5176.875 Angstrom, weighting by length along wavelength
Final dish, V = 7.01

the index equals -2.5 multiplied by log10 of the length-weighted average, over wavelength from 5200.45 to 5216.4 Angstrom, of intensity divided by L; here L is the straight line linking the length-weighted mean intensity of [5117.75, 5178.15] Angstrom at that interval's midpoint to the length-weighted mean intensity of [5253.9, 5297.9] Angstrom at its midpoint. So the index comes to 0.14 mag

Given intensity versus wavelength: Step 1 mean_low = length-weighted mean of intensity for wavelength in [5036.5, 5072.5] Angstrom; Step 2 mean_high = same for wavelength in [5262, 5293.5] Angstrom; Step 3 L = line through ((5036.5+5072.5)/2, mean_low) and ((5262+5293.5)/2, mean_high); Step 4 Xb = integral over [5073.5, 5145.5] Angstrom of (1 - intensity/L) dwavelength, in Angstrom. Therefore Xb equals 8.0 Angstrom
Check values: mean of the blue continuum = 8.07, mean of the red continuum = 10.3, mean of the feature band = 7.66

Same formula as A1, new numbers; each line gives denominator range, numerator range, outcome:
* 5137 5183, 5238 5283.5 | 1.61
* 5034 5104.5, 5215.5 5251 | 1.48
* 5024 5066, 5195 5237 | 1.22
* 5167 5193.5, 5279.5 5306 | 1.75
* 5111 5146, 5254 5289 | 1.42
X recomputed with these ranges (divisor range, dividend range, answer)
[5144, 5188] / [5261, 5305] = 1.64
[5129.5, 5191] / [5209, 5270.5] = 1.51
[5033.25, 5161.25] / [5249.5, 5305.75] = 1.51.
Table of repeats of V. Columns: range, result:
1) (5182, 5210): 7.61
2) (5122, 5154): 7.54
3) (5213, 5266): 10.8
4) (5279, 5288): 10.3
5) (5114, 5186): 7.2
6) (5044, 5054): 8.61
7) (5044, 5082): 8.13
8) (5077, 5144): 7.67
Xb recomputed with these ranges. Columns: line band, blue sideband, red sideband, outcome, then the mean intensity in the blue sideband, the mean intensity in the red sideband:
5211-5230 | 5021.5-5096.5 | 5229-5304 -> 0.8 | 8.03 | 11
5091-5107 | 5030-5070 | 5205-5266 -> 2.3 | 8.17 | 10.3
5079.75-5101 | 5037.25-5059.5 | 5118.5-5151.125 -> 0.5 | 8.12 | 7.62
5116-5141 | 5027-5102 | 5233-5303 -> 3.5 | 7.99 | 11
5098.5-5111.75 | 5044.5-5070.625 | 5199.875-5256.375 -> 2.5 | 8.17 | 10.1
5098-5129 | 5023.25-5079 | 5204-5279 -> 4.9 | 8.11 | 10.3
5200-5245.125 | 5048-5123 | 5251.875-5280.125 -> 0.6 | 7.84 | 10.7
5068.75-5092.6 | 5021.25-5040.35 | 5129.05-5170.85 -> 0.8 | 8.3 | 7.58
